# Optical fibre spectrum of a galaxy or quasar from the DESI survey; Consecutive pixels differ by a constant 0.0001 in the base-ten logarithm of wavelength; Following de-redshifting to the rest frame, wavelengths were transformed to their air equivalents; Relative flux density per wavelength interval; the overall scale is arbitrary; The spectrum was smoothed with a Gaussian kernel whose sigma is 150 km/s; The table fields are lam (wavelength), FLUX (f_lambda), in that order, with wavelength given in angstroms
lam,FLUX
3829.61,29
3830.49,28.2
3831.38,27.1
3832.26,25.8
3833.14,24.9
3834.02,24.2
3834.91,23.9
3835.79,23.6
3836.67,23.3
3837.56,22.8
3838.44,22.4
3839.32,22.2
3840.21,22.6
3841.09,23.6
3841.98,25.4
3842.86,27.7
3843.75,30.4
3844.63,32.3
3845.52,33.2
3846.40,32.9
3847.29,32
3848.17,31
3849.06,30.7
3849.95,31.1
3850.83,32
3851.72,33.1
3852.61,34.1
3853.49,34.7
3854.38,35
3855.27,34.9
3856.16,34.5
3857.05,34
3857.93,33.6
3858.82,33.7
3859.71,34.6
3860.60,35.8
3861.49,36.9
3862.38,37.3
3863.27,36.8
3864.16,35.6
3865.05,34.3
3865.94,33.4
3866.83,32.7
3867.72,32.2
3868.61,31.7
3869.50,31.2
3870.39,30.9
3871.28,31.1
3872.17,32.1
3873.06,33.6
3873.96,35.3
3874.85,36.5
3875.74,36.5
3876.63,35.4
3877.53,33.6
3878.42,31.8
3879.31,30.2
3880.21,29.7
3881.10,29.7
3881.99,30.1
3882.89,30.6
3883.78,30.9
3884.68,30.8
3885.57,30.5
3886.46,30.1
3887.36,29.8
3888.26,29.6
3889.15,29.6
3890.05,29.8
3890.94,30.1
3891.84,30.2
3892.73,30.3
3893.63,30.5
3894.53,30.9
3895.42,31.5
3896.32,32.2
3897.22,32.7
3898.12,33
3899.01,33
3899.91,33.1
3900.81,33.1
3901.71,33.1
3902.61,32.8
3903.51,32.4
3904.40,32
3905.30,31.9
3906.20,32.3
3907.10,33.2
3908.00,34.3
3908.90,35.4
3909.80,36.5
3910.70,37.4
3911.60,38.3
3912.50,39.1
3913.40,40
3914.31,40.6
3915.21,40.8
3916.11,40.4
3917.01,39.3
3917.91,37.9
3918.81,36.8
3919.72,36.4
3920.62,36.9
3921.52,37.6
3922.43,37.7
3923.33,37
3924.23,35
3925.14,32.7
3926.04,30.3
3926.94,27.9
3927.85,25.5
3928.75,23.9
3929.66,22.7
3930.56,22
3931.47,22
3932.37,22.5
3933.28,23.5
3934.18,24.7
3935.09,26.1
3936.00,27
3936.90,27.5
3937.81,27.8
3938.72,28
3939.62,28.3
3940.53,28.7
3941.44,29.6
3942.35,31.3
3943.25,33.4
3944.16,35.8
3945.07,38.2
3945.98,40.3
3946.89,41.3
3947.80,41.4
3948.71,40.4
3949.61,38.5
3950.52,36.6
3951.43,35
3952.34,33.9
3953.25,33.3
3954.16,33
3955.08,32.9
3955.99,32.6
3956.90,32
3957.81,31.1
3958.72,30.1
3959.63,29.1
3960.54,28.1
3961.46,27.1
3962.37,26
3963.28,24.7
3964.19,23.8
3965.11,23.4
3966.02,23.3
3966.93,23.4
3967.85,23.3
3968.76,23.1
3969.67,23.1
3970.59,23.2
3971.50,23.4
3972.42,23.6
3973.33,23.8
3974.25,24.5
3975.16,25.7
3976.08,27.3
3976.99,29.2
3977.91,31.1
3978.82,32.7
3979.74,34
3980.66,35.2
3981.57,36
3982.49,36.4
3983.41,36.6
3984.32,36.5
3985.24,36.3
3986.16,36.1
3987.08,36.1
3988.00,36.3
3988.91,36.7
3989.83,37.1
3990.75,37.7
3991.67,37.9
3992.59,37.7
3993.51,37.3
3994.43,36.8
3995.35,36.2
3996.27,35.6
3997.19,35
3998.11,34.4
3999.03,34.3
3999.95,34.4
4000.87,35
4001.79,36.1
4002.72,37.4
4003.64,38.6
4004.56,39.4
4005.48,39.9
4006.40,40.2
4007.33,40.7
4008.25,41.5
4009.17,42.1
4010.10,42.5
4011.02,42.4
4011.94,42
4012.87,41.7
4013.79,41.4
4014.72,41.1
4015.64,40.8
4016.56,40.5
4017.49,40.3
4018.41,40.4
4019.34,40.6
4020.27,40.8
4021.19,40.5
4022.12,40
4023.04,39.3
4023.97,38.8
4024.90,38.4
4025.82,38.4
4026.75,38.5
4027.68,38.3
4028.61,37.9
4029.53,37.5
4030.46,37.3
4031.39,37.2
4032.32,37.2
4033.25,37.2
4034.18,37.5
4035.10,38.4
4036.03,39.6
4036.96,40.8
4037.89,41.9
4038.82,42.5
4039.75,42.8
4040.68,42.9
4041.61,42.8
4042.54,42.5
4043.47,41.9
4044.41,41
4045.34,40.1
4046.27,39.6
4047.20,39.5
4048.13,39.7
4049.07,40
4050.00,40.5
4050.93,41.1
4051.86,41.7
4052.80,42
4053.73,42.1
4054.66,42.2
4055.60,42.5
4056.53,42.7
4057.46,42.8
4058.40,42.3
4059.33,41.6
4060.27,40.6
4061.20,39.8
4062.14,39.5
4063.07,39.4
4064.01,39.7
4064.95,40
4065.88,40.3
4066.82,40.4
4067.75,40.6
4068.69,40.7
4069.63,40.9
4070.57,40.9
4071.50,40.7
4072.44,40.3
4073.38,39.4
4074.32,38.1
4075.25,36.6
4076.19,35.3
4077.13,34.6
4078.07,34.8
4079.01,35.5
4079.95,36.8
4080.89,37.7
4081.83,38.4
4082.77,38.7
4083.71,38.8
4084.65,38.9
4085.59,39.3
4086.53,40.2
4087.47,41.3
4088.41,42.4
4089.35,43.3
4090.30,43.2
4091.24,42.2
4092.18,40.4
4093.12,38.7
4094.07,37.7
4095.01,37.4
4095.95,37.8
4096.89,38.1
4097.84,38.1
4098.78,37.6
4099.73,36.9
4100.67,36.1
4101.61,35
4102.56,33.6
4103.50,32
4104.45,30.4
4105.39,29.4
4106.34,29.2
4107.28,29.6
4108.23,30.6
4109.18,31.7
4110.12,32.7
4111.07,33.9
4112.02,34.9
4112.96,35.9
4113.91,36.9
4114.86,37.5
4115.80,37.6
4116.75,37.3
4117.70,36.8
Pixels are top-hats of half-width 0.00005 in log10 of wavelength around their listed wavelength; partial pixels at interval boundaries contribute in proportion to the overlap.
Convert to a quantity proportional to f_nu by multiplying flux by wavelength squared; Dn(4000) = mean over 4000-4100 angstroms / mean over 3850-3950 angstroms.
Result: 1.3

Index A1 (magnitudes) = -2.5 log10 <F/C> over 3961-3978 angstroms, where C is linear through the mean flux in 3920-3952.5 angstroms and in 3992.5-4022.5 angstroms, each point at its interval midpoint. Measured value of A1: 0.38 mag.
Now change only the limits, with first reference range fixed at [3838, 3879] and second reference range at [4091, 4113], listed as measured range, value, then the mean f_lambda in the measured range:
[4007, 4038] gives -0.17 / 39.8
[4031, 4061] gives -0.19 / 40.9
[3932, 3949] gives 0.06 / 31.3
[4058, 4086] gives -0.13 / 39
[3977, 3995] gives -0.07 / 35.9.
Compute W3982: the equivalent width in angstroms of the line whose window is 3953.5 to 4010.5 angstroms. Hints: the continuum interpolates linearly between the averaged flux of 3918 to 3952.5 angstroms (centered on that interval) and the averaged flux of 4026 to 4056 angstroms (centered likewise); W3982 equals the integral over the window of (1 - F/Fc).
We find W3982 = 4.9 angstroms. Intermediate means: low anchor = 31.7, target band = 32.6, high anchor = 40.2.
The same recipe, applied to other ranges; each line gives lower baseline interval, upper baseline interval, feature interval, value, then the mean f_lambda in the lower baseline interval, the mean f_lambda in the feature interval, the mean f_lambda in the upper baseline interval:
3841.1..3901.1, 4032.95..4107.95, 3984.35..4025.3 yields -1.9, 32.3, 38.6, 39.1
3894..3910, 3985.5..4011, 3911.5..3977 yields 7.8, 32.9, 30.7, 37.6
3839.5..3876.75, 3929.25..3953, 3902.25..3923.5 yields -3.3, 32.7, 36.6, 31.1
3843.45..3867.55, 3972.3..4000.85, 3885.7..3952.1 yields 2.3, 33.7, 32.7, 34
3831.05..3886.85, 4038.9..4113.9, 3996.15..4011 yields -0.8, 31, 38.1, 38.6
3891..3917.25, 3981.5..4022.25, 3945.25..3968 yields 3.1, 34.4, 31.6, 38.4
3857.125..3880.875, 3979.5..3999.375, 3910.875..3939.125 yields 2.4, 33.7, 31.9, 36.2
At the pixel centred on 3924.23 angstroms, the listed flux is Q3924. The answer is 35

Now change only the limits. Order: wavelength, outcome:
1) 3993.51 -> 37.3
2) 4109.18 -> 31.7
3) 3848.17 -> 31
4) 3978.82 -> 32.7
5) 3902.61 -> 32.8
